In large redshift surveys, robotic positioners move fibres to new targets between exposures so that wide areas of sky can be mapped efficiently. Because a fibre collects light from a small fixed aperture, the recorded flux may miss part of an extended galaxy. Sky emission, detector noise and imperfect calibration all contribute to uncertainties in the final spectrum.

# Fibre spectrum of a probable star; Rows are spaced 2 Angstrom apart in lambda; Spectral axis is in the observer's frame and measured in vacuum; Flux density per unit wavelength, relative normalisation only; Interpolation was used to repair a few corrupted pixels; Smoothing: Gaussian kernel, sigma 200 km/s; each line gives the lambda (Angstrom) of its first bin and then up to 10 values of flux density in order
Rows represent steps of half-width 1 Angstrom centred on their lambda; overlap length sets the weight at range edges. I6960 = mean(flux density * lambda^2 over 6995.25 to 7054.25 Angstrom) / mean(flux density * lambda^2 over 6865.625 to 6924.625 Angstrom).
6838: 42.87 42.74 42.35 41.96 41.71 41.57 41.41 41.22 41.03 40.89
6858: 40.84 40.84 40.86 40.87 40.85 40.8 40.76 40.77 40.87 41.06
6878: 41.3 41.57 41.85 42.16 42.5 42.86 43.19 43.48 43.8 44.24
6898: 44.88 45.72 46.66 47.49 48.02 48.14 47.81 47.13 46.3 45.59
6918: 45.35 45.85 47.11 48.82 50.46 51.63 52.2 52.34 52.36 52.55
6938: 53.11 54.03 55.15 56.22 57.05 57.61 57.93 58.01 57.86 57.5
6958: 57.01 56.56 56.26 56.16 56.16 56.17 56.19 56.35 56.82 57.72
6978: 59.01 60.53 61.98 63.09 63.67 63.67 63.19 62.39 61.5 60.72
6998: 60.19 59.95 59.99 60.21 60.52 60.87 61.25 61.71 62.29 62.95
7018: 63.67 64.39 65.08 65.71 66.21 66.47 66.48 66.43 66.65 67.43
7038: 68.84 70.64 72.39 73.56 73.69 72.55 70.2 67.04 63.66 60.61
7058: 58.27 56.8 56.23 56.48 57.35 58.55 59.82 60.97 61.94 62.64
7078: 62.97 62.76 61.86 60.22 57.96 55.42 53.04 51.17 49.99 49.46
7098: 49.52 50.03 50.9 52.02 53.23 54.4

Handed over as 1.5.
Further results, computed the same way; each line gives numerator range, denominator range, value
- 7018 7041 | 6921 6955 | 1.27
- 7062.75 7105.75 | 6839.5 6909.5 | 1.40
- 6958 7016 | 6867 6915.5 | 1.40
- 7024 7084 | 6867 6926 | 1.52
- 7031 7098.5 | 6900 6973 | 1.22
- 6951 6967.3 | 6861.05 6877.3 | 1.43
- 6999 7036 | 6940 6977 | 1.14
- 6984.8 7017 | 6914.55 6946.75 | 1.23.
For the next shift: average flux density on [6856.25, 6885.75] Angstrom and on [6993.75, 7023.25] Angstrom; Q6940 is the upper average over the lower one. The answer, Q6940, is 1.50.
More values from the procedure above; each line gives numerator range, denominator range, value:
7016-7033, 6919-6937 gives 1.30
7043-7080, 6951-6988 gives 1.08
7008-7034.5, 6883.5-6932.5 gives 1.38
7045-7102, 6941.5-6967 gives 1.04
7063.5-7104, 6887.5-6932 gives 1.21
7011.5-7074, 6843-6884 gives 1.57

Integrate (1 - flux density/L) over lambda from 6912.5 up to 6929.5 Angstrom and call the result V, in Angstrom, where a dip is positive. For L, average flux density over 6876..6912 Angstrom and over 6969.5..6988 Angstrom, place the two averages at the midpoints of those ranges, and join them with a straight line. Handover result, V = 0.5 Angstrom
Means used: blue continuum 44.4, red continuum 59.8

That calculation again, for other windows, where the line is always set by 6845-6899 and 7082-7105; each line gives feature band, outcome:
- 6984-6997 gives -4.00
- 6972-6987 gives -4.08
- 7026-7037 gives -3.68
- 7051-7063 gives -2.16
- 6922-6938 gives -2.34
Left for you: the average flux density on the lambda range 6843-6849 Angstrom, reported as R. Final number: 41.7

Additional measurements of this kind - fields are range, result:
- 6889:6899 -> 43.9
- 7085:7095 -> 53.5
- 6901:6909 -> 47.6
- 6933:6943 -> 53.4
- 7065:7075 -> 59.7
